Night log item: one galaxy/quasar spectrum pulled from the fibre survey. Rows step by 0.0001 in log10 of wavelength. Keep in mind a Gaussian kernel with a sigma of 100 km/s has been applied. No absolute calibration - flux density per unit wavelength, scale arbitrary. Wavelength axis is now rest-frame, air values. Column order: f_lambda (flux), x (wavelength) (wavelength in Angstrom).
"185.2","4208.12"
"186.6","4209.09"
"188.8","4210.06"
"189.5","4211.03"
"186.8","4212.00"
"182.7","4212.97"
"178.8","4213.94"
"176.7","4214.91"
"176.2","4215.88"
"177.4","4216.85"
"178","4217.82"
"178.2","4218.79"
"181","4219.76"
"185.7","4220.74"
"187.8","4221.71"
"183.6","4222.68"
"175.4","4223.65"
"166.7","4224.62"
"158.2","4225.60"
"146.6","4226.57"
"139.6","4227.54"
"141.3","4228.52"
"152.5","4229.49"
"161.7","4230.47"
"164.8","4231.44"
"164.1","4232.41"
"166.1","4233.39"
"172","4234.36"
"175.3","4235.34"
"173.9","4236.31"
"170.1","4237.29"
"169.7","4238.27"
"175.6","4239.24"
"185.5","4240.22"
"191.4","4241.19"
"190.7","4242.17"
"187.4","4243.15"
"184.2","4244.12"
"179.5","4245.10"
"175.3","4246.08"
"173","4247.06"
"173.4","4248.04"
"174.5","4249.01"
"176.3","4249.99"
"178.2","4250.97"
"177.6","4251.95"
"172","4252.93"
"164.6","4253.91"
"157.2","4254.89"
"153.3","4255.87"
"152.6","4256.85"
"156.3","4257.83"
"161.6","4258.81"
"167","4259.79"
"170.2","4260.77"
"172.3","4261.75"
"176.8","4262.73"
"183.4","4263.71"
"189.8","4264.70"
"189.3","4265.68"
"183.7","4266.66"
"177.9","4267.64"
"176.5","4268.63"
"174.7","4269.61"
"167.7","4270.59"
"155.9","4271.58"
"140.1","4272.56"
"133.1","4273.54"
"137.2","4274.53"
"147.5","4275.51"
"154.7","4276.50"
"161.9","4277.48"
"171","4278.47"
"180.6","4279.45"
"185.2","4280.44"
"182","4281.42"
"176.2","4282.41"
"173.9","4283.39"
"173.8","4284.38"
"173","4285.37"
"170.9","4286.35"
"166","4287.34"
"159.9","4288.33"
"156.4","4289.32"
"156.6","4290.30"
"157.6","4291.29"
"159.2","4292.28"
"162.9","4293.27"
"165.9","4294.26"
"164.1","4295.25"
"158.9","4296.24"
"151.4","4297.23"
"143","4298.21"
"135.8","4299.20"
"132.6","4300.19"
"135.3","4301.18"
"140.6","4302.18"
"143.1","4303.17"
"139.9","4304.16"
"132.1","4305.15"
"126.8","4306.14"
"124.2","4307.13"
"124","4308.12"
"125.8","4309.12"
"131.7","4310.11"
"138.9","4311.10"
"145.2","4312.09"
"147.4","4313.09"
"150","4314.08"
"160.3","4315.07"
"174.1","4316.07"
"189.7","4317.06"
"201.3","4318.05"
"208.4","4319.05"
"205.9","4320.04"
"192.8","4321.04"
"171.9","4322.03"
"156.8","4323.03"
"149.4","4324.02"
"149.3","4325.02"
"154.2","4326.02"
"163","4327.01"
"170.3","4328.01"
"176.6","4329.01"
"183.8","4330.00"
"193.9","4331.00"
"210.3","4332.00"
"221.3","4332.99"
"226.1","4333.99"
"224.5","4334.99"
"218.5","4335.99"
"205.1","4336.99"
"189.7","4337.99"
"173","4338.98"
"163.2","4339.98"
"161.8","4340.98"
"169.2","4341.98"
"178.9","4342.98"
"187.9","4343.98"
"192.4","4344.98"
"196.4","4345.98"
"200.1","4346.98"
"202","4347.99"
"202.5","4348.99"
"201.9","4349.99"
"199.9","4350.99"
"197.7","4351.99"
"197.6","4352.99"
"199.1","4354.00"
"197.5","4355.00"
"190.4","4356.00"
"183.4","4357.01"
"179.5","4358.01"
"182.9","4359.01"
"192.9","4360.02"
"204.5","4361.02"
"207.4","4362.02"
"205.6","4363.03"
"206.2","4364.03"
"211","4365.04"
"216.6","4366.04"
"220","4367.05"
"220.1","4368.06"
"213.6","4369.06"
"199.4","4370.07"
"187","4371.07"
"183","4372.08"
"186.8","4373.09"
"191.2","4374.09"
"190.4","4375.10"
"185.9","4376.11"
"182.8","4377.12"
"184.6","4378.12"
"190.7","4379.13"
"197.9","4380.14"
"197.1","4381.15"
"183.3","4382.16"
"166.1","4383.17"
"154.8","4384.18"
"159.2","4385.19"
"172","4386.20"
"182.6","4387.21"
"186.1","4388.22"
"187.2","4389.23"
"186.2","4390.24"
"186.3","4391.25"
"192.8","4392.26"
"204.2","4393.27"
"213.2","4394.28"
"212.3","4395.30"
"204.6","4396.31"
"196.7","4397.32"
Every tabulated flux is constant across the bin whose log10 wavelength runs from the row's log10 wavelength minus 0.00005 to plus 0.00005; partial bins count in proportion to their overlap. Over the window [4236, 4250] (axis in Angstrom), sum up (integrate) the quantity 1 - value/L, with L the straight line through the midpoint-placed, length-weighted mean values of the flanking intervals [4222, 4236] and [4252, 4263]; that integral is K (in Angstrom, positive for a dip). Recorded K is -1.3 Angstrom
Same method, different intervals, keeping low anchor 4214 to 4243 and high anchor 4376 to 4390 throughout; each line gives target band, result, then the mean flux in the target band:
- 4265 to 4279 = 0.9 Angstrom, 163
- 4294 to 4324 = 3.8 Angstrom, 154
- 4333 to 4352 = -1.8 Angstrom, 195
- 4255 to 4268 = 0.2 Angstrom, 171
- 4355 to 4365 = -0.9 Angstrom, 196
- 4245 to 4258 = 0.3 Angstrom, 169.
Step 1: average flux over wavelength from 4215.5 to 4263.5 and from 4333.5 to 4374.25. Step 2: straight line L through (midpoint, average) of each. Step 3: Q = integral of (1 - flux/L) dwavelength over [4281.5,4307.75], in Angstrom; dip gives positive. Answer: 4.3 Angstrom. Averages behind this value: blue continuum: 171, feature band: 153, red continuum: 197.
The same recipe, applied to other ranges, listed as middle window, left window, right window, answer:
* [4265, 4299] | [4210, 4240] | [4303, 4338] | 1.30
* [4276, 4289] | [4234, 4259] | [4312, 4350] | 0.48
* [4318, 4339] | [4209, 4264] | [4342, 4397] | -0.17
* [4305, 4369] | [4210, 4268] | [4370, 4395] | -0.36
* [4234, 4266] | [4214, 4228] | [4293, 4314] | -2.50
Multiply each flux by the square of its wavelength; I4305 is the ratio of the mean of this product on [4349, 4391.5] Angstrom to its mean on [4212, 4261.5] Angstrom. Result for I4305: 1.2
